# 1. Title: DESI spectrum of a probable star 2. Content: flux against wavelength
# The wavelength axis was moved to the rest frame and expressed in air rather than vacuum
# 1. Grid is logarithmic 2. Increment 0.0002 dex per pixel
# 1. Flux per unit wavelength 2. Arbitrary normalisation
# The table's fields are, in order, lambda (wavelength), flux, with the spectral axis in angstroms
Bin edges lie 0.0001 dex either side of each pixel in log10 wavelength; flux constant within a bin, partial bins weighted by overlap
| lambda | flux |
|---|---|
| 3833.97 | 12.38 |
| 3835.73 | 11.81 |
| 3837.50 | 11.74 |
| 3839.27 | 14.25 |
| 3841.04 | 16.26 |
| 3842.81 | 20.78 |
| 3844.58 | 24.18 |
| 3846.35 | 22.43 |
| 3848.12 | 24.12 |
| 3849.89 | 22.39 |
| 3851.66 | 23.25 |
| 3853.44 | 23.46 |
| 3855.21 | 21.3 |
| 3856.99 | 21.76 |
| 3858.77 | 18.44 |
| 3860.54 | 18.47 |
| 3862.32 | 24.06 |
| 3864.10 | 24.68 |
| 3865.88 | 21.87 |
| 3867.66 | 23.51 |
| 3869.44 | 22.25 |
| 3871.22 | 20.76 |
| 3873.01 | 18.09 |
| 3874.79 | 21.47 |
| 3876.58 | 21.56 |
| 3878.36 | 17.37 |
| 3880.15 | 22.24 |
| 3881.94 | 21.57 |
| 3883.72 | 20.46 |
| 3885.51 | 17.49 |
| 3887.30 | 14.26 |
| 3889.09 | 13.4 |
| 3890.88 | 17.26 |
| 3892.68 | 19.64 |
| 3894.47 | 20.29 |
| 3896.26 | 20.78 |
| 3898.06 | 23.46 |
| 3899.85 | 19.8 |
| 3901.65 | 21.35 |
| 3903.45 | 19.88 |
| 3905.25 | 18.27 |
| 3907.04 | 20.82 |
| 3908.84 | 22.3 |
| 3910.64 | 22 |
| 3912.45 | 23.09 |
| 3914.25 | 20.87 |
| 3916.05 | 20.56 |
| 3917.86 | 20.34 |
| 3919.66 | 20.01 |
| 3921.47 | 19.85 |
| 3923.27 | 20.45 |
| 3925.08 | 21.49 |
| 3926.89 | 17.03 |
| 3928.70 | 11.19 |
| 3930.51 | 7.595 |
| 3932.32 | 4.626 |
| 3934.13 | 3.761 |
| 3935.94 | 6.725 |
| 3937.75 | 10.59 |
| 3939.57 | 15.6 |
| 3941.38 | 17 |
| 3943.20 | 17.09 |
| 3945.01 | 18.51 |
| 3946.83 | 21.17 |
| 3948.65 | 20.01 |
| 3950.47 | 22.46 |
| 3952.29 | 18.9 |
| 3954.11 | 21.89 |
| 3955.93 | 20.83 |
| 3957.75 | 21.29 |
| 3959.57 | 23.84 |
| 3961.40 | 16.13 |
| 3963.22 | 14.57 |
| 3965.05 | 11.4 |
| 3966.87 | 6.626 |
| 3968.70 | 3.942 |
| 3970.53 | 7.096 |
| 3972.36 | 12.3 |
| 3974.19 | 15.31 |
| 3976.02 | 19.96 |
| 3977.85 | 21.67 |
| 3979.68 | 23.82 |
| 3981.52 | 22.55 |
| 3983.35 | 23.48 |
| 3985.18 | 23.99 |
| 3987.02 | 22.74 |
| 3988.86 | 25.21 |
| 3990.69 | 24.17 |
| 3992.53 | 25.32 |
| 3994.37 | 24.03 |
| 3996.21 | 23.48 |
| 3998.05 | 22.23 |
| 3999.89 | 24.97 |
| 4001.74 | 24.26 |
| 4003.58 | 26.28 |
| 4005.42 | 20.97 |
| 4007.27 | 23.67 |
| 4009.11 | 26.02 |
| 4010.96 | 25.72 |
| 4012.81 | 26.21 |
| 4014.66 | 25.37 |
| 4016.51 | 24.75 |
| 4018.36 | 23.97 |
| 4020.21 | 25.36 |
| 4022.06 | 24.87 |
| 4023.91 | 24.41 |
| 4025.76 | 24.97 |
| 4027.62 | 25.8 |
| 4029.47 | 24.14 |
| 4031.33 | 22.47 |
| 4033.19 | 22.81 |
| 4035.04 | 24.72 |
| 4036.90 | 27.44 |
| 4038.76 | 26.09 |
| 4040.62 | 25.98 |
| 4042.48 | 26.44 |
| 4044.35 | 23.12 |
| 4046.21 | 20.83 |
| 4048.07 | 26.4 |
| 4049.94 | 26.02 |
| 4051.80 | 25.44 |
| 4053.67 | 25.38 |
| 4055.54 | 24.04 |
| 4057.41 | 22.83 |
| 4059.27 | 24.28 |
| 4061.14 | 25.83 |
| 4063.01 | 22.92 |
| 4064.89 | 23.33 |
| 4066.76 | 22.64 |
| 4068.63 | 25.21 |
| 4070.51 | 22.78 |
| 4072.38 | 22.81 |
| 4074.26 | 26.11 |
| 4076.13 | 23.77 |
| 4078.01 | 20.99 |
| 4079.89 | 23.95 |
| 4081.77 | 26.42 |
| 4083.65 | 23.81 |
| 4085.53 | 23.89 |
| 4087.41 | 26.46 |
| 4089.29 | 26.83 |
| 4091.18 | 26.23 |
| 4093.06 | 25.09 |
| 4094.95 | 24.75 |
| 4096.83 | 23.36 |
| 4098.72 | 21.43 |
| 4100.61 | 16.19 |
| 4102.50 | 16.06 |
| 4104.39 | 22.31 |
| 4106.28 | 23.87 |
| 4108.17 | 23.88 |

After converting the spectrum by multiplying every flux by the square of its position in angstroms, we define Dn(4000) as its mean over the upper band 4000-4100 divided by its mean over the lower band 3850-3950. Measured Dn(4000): 1.4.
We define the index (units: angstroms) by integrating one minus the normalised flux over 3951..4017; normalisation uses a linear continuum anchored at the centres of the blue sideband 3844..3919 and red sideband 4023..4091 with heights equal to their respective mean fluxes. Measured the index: 6.7 angstroms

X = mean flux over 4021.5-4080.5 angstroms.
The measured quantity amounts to 24.3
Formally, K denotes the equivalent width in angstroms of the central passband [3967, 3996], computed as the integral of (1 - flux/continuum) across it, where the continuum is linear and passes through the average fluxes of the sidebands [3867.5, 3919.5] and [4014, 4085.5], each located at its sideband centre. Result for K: 4.05 angstroms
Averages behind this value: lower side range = 20.1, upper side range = 24.4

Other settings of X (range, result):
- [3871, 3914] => 19.9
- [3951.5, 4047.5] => 21.9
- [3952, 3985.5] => 17.2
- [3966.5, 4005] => 20.4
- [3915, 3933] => 16.5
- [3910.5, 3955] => 16.8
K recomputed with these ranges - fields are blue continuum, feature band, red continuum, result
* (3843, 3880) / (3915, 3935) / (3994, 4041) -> 6.7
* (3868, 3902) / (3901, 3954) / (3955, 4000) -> 5.6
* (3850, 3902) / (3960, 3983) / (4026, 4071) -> 7.8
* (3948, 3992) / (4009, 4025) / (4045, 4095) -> -2.9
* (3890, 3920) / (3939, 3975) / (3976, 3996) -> 9.8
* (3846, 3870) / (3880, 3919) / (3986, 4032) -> 5.0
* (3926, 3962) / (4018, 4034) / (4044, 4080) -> -2.1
